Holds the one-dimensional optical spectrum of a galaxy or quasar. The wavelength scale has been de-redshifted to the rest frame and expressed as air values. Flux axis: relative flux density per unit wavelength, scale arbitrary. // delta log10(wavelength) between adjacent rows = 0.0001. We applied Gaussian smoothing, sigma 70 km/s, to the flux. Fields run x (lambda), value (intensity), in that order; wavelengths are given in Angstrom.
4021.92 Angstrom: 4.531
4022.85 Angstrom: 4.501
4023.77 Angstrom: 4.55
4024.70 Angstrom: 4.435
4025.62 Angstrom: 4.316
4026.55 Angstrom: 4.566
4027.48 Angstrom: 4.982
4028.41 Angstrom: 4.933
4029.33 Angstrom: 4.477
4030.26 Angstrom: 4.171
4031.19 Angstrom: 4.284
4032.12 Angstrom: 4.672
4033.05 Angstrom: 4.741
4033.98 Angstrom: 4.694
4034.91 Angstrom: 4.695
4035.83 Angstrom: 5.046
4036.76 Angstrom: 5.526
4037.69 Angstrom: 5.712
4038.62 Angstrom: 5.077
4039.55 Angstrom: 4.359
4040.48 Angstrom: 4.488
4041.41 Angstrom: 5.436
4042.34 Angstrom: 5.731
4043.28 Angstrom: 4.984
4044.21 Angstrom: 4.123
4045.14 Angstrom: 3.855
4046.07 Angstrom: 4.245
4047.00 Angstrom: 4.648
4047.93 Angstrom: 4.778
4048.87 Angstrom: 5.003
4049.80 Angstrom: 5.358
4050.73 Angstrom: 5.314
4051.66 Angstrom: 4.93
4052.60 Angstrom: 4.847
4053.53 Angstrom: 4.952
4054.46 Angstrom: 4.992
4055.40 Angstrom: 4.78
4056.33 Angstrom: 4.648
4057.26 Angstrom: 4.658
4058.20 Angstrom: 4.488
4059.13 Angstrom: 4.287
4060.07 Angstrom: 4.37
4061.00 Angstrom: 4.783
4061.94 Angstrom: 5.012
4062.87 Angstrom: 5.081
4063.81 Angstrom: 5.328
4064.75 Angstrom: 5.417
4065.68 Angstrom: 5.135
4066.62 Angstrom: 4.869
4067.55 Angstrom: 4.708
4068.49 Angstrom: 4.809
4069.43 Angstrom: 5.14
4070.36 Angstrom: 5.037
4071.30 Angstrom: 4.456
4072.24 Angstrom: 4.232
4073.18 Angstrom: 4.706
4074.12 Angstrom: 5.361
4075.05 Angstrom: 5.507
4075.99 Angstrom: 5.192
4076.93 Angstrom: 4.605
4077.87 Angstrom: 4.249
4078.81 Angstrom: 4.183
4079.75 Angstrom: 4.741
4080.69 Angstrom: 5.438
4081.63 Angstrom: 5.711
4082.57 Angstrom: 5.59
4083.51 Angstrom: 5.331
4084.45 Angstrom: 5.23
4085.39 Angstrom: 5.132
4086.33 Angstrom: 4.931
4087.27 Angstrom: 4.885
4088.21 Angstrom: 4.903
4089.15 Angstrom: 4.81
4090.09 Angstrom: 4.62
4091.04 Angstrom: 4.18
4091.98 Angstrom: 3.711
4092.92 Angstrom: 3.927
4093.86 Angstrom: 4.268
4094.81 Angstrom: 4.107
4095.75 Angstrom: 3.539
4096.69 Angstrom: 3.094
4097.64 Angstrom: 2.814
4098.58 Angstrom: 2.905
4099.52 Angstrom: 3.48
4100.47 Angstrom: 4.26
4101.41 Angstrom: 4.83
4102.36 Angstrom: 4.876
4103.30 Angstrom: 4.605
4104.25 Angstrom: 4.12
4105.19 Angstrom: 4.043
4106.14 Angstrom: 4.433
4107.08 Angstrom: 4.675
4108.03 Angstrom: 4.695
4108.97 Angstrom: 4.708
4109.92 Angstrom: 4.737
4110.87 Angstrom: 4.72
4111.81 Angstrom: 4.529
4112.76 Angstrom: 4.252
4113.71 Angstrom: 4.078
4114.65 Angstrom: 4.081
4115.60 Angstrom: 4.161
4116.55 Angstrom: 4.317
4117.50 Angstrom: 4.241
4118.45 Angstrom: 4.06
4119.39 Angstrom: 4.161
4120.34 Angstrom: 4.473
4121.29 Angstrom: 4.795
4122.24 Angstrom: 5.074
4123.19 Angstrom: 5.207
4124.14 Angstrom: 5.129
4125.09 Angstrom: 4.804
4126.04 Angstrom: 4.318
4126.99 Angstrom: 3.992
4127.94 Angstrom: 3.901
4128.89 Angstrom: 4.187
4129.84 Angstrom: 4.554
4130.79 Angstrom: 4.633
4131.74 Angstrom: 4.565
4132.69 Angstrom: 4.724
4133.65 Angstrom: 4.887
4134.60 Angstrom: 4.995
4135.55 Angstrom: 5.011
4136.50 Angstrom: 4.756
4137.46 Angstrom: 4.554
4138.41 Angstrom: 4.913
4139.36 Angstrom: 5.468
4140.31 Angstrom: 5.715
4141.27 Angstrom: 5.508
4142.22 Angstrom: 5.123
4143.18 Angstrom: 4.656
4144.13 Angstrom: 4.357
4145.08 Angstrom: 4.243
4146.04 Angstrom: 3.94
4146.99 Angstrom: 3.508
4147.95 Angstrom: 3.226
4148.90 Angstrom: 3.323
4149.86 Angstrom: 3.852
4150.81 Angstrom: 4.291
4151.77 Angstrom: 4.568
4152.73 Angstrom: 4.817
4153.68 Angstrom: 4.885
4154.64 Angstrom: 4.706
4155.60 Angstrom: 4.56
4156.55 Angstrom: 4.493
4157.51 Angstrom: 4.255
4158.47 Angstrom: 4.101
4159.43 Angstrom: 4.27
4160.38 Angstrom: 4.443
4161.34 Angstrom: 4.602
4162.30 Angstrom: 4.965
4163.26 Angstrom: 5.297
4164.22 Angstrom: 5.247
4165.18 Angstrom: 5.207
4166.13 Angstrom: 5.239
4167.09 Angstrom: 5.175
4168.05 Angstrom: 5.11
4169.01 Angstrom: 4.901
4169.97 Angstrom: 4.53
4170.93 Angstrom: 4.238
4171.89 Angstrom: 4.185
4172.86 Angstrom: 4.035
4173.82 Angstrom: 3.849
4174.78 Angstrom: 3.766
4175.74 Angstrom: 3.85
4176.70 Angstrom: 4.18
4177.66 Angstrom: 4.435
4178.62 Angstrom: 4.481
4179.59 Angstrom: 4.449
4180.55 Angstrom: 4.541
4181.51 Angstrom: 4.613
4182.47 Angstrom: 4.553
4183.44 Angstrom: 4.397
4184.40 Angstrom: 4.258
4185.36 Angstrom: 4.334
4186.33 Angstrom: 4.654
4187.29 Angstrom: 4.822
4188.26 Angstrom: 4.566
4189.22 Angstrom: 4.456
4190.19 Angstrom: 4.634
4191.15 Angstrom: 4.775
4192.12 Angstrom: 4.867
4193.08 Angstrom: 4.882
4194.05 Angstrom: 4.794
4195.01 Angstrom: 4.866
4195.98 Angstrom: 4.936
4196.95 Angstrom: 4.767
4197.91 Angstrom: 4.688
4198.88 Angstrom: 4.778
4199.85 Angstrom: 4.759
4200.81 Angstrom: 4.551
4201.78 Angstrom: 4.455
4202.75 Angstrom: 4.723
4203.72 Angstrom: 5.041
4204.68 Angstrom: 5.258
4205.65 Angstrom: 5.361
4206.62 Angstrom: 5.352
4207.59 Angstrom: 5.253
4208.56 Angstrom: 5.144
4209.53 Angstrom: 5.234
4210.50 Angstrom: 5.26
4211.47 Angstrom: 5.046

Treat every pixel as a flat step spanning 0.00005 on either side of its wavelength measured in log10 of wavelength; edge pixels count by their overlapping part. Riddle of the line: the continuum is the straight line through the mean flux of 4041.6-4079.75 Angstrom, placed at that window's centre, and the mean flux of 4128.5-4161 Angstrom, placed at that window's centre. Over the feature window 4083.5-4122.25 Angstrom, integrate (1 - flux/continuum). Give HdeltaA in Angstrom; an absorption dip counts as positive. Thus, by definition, 2.9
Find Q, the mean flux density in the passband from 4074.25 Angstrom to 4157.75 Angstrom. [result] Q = 4.51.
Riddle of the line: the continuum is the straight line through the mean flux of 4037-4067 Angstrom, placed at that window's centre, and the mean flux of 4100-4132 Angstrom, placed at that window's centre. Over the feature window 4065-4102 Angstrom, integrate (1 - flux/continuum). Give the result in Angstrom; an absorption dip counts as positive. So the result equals 0.8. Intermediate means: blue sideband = 4.87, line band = 4.58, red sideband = 4.48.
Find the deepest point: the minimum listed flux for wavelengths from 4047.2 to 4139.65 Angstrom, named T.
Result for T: 2.814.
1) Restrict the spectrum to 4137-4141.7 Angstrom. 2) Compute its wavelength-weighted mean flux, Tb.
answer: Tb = 5.23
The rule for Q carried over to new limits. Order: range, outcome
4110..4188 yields 4.52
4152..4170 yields 4.78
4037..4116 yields 4.66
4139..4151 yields 4.39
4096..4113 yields 4.2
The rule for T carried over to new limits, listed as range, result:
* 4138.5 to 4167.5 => 3.226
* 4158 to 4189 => 3.766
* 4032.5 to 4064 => 3.855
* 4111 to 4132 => 3.901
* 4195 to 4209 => 4.455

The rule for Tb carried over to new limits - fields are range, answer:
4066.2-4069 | 4.8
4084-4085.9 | 5.18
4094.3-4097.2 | 3.57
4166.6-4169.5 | 5.06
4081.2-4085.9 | 5.39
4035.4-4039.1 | 5.34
